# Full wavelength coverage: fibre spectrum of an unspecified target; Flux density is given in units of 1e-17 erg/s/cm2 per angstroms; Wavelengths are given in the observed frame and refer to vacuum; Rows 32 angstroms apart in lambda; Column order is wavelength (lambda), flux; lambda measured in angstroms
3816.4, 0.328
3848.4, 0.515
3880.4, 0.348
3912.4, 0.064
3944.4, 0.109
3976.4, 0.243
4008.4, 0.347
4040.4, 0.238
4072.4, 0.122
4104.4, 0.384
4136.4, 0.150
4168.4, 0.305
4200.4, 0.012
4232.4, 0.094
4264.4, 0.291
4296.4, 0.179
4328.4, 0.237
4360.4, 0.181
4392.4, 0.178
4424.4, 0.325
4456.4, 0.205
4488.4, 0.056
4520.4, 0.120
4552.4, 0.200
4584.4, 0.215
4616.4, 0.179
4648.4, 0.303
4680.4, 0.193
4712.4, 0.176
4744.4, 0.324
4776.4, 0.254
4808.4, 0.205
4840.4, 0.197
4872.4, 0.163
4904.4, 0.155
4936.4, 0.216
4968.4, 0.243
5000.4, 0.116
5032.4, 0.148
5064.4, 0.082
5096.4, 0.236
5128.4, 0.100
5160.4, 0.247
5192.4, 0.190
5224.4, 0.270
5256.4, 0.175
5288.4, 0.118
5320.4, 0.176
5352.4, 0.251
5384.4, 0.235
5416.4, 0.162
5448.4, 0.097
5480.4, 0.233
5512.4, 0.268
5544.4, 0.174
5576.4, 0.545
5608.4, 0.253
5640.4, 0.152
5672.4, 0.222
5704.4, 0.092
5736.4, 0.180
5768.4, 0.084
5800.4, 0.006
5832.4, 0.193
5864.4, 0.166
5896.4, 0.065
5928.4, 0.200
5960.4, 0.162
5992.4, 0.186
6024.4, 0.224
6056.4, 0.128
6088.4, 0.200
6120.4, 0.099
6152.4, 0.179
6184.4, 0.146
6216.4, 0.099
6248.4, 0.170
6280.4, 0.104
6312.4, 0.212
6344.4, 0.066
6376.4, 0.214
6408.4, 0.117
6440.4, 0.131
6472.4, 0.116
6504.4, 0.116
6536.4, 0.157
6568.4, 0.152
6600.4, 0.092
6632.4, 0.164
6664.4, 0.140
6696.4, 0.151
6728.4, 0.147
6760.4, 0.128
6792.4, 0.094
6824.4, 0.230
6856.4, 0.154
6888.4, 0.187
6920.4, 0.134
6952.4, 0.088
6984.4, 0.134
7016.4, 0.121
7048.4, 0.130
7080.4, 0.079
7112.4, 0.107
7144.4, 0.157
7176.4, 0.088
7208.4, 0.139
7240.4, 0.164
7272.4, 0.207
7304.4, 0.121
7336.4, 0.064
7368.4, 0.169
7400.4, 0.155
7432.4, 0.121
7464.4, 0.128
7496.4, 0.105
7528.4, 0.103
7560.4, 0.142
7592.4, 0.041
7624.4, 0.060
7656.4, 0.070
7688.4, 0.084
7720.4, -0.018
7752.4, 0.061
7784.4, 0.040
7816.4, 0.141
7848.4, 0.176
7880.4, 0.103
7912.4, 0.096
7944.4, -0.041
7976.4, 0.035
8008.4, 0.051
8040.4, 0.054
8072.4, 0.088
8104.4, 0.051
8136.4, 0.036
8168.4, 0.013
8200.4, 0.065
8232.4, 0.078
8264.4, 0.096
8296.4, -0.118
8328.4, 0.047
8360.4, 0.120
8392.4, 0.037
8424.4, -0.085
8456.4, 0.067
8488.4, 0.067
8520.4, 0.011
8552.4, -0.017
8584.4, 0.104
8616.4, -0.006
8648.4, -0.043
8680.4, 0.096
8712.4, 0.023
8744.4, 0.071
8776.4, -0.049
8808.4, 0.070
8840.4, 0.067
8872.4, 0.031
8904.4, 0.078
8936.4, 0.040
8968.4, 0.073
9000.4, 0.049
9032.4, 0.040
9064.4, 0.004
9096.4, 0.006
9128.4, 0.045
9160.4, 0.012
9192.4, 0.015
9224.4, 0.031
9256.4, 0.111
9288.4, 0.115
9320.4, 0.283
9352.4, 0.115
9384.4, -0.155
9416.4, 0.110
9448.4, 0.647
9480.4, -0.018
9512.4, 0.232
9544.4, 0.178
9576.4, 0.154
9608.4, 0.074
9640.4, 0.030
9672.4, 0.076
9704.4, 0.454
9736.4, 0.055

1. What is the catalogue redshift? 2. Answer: 1.600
